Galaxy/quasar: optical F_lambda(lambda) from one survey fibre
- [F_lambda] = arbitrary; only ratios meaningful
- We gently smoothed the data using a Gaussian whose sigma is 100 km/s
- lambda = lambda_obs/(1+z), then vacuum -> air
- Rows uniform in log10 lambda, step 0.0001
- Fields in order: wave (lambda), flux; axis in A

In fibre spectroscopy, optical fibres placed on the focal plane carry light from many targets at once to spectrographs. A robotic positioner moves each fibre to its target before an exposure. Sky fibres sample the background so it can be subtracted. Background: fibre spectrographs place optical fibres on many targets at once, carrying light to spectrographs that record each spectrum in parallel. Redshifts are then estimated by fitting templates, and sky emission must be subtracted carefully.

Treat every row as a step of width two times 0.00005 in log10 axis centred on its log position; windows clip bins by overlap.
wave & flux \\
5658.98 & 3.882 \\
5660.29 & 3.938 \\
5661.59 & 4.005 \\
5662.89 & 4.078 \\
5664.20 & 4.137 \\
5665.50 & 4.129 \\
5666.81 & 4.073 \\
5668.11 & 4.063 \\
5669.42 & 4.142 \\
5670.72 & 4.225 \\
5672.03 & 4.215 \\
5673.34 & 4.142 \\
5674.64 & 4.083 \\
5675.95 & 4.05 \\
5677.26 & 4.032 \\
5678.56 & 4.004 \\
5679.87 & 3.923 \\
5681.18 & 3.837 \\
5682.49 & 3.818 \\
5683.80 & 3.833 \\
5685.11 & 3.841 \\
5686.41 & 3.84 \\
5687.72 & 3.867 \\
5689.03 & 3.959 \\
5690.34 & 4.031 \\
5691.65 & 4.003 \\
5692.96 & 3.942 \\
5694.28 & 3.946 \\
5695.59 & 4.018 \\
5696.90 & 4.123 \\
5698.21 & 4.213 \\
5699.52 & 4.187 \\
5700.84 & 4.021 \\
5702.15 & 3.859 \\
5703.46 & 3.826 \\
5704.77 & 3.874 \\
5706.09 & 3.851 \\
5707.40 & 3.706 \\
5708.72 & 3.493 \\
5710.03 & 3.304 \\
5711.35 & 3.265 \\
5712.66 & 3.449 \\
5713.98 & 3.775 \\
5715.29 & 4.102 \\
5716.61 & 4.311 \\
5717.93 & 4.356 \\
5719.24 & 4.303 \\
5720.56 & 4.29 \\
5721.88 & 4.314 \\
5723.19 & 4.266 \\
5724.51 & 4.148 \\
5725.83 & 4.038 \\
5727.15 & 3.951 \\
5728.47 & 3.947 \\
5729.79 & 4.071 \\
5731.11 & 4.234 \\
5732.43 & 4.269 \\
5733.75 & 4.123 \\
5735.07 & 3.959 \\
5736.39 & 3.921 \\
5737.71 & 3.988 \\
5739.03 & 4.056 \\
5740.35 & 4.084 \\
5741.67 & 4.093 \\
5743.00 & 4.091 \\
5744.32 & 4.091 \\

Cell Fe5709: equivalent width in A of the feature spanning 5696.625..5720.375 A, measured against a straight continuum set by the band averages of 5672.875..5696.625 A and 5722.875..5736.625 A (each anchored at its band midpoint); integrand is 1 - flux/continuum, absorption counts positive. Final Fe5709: 0.8 A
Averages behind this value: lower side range 3.96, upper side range 4.08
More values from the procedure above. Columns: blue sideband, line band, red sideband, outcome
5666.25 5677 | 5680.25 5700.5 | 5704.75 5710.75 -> -0.6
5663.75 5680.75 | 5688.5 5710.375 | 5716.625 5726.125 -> 1.4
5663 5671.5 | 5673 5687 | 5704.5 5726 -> 0.5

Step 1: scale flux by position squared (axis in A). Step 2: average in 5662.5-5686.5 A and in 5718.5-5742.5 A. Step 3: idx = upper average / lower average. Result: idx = 1.0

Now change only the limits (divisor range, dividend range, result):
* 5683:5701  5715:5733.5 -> 1.06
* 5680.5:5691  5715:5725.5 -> 1.11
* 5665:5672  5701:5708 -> 0.94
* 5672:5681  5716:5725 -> 1.08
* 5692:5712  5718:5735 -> 1.09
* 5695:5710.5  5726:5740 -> 1.06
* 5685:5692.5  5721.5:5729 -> 1.06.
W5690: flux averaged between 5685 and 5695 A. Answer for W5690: 3.93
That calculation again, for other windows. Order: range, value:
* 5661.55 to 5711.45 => 3.95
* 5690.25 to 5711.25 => 3.88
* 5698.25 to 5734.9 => 3.98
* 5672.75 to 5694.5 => 3.95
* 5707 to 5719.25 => 3.78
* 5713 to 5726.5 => 4.17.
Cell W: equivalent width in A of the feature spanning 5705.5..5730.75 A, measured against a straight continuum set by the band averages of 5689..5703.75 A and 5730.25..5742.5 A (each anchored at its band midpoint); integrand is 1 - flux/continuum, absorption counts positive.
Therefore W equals 0.6 A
